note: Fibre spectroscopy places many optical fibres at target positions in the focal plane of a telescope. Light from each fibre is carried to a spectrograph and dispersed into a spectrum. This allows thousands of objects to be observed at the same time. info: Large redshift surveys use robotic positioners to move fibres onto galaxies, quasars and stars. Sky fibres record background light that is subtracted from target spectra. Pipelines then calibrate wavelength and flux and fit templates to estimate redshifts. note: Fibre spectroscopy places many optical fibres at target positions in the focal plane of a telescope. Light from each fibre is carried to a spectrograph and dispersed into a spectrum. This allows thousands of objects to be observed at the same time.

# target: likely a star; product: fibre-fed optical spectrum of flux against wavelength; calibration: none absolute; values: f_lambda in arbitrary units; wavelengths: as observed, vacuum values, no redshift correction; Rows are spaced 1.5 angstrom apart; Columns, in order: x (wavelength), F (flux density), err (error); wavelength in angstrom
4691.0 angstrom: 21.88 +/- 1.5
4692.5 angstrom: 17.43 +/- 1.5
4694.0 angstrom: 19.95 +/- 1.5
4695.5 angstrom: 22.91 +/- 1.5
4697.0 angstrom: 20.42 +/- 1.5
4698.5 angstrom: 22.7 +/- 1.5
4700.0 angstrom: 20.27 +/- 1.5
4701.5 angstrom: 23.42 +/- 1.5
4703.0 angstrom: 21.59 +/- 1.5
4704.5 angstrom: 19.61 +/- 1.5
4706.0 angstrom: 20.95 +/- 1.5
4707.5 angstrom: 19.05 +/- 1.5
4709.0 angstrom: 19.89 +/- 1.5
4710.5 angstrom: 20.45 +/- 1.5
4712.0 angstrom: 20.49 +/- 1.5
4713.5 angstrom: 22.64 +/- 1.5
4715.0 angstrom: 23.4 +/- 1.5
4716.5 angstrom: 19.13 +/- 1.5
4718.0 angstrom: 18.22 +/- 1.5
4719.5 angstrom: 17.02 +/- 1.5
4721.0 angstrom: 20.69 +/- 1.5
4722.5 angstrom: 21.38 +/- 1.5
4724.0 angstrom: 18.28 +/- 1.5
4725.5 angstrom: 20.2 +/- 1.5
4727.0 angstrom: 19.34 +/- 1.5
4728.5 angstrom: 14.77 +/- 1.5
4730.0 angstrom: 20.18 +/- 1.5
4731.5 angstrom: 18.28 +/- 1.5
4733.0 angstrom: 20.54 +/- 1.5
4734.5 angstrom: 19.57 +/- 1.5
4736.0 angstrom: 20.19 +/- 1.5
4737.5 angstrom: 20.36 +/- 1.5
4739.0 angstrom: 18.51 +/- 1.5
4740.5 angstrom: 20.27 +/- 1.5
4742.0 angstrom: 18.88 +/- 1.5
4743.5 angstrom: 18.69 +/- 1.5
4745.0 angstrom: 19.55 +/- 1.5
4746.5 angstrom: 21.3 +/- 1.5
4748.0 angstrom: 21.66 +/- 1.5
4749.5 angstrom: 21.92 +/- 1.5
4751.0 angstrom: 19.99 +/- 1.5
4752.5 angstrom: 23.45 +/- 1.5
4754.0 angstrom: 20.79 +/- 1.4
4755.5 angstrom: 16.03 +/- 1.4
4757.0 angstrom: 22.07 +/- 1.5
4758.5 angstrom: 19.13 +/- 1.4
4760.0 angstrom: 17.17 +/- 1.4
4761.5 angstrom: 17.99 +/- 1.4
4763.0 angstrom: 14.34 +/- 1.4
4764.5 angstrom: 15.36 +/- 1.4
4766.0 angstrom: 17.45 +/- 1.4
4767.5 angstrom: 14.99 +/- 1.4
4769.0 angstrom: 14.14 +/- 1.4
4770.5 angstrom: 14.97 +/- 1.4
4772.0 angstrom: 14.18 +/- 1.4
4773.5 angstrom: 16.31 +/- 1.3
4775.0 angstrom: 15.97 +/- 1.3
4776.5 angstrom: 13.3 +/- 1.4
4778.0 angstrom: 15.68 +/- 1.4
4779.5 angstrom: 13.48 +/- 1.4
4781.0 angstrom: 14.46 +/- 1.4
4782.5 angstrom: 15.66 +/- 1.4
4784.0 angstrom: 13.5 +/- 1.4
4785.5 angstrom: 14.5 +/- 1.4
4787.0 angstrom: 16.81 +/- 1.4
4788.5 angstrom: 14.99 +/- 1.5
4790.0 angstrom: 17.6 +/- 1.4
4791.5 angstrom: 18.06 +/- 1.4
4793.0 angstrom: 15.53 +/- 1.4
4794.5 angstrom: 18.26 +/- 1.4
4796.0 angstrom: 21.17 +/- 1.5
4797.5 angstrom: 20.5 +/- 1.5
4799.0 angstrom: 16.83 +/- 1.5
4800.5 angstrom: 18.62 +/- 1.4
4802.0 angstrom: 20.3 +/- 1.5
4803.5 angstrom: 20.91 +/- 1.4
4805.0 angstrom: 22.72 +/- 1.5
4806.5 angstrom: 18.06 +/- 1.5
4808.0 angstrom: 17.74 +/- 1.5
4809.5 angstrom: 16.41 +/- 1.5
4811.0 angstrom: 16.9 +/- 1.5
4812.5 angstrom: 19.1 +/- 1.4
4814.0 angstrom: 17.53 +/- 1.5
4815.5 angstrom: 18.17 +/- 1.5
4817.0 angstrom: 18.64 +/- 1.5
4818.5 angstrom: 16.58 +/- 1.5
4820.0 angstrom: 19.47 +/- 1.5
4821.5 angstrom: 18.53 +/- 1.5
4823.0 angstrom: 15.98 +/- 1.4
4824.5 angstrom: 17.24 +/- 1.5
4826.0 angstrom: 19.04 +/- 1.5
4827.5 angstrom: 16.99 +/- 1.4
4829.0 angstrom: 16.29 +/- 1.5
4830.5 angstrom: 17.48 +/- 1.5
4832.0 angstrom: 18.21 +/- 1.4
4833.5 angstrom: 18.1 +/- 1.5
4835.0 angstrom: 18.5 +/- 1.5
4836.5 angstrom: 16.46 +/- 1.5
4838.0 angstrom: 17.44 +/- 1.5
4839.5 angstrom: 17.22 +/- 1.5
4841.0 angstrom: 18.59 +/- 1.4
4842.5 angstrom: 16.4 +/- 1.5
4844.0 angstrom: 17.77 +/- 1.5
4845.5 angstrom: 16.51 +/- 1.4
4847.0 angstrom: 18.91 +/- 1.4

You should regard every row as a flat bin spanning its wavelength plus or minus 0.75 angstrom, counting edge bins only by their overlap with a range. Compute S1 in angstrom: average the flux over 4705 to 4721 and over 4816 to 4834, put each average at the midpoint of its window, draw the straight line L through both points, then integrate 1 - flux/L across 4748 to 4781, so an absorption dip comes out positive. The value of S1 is 3.34 angstrom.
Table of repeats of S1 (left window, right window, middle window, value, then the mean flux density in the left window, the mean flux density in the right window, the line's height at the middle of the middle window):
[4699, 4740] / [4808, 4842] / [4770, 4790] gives 3.9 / 20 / 17.7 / 18.6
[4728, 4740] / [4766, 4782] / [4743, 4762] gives -3.1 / 19.2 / 14.9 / 17.2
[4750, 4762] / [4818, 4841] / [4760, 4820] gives 5.7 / 19.7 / 17.6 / 18.7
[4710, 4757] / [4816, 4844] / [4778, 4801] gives 2.4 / 19.9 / 17.6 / 18.6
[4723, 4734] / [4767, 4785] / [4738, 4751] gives -2.0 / 18.9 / 14.7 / 17.5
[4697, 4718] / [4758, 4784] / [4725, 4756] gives -3.0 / 20.9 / 15.5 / 18.1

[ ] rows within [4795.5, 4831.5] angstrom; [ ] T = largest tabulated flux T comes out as 22.72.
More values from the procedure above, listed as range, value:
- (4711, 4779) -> 23.45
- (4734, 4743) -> 20.36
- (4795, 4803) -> 21.17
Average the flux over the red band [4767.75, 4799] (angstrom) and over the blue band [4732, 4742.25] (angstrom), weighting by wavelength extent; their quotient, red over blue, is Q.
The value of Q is 0.81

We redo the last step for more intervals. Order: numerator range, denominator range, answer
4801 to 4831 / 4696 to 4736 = 0.91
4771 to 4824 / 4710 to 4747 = 0.87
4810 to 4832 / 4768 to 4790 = 1.18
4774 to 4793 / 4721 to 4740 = 0.79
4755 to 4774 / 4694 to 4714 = 0.78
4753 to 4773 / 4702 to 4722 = 0.83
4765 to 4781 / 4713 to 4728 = 0.76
